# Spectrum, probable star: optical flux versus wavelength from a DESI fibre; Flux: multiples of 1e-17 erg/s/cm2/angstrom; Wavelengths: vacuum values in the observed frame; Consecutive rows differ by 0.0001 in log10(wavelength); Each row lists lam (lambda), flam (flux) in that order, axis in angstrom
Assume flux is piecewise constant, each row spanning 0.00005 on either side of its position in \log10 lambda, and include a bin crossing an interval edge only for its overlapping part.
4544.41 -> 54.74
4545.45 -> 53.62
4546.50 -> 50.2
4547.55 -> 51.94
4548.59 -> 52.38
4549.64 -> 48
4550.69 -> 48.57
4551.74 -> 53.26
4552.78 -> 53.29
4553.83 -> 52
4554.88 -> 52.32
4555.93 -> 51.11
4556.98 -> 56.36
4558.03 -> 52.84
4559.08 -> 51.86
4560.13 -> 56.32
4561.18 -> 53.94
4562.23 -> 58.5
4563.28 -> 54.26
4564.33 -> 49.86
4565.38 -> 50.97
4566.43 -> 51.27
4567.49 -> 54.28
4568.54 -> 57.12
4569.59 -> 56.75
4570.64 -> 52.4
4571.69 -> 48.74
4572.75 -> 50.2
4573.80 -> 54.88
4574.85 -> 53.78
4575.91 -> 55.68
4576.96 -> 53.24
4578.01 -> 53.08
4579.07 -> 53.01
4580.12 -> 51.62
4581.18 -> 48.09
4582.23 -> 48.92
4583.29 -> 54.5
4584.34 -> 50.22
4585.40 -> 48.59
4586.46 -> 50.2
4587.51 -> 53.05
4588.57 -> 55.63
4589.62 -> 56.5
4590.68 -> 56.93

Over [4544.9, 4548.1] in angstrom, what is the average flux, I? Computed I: 52.1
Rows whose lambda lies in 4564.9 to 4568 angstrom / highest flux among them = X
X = 54.28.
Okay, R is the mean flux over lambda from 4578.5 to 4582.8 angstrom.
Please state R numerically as 50.4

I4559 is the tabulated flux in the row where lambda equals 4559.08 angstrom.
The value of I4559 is 51.86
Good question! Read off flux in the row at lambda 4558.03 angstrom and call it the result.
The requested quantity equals 52.84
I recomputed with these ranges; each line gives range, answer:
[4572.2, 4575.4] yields 52.8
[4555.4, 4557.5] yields 53.7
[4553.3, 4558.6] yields 52.9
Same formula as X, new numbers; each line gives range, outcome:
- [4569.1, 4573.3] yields 56.75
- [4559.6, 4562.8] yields 58.5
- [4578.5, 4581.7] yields 53.01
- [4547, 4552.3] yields 53.26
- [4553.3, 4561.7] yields 56.36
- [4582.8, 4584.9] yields 54.5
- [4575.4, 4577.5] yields 55.68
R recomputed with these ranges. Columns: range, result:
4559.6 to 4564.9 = 54.6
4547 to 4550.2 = 50.7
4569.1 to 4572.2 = 52.7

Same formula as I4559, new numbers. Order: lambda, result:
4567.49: 54.28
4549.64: 48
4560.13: 56.32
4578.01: 53.08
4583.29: 54.5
